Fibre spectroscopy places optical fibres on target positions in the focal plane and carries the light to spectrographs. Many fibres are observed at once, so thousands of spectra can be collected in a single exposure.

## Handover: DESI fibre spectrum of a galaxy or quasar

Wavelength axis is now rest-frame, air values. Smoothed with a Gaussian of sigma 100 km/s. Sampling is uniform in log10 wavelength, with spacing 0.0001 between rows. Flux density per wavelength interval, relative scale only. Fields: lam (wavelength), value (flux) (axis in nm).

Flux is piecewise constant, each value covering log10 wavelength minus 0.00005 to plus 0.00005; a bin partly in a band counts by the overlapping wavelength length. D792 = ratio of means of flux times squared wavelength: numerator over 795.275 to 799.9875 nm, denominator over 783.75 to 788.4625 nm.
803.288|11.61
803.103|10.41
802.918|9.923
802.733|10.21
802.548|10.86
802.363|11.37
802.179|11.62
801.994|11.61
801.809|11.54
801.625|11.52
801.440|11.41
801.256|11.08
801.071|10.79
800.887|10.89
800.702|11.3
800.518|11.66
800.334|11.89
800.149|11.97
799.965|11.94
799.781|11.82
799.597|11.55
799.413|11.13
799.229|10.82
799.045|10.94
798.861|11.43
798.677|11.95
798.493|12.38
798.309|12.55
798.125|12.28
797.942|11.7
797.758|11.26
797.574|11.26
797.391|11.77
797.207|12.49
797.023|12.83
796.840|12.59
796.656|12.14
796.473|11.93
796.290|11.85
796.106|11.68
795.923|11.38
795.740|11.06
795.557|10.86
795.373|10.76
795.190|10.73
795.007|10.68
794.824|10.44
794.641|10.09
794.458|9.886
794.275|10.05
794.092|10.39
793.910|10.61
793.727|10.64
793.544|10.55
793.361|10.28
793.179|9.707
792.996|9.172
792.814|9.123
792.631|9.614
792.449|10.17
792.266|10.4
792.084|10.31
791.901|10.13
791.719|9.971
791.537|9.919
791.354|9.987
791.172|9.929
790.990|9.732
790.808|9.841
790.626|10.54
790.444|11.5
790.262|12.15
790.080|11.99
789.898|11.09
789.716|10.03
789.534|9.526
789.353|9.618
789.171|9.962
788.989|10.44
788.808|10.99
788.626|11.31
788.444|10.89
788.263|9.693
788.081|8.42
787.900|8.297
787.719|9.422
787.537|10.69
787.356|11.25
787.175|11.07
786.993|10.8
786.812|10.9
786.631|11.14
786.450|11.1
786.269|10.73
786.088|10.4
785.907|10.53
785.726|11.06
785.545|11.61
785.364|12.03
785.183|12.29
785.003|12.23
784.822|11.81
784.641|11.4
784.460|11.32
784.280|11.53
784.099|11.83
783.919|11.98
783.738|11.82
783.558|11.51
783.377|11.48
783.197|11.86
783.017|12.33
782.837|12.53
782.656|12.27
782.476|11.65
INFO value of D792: 1.1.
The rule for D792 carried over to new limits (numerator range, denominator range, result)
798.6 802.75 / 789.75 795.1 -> 1.13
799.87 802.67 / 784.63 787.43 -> 1.05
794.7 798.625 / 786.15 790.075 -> 1.15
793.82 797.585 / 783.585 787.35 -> 1.01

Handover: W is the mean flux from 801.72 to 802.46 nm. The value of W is 11.5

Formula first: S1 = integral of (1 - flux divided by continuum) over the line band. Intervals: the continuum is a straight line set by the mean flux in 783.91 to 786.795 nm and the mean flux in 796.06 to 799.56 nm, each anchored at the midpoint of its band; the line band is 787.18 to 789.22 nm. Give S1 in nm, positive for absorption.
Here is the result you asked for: 0.24 nm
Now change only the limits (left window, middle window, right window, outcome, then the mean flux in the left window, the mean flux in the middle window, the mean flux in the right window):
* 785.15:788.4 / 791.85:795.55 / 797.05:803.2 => 0.282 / 10.6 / 10.2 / 11.4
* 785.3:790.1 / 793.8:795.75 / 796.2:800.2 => 0.159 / 10.5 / 10.5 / 11.8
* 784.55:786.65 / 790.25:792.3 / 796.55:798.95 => 0.243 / 11.4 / 10.3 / 12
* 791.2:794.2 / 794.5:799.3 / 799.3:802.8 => -0.355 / 10.1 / 11.5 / 11.4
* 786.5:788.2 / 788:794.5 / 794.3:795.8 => 0.086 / 10.2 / 10.2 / 10.5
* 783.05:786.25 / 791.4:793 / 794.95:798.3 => 0.236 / 11.6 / 9.91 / 11.7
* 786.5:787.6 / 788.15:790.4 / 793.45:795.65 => 0.041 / 11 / 10.6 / 10.5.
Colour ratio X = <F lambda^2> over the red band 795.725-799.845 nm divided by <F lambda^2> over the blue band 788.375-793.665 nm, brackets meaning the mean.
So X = 1.16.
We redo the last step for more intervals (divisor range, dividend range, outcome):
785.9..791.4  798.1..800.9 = 1.15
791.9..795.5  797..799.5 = 1.16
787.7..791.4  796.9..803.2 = 1.15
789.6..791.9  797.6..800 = 1.13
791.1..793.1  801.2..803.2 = 1.15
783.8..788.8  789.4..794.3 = 0.95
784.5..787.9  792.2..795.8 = 0.95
